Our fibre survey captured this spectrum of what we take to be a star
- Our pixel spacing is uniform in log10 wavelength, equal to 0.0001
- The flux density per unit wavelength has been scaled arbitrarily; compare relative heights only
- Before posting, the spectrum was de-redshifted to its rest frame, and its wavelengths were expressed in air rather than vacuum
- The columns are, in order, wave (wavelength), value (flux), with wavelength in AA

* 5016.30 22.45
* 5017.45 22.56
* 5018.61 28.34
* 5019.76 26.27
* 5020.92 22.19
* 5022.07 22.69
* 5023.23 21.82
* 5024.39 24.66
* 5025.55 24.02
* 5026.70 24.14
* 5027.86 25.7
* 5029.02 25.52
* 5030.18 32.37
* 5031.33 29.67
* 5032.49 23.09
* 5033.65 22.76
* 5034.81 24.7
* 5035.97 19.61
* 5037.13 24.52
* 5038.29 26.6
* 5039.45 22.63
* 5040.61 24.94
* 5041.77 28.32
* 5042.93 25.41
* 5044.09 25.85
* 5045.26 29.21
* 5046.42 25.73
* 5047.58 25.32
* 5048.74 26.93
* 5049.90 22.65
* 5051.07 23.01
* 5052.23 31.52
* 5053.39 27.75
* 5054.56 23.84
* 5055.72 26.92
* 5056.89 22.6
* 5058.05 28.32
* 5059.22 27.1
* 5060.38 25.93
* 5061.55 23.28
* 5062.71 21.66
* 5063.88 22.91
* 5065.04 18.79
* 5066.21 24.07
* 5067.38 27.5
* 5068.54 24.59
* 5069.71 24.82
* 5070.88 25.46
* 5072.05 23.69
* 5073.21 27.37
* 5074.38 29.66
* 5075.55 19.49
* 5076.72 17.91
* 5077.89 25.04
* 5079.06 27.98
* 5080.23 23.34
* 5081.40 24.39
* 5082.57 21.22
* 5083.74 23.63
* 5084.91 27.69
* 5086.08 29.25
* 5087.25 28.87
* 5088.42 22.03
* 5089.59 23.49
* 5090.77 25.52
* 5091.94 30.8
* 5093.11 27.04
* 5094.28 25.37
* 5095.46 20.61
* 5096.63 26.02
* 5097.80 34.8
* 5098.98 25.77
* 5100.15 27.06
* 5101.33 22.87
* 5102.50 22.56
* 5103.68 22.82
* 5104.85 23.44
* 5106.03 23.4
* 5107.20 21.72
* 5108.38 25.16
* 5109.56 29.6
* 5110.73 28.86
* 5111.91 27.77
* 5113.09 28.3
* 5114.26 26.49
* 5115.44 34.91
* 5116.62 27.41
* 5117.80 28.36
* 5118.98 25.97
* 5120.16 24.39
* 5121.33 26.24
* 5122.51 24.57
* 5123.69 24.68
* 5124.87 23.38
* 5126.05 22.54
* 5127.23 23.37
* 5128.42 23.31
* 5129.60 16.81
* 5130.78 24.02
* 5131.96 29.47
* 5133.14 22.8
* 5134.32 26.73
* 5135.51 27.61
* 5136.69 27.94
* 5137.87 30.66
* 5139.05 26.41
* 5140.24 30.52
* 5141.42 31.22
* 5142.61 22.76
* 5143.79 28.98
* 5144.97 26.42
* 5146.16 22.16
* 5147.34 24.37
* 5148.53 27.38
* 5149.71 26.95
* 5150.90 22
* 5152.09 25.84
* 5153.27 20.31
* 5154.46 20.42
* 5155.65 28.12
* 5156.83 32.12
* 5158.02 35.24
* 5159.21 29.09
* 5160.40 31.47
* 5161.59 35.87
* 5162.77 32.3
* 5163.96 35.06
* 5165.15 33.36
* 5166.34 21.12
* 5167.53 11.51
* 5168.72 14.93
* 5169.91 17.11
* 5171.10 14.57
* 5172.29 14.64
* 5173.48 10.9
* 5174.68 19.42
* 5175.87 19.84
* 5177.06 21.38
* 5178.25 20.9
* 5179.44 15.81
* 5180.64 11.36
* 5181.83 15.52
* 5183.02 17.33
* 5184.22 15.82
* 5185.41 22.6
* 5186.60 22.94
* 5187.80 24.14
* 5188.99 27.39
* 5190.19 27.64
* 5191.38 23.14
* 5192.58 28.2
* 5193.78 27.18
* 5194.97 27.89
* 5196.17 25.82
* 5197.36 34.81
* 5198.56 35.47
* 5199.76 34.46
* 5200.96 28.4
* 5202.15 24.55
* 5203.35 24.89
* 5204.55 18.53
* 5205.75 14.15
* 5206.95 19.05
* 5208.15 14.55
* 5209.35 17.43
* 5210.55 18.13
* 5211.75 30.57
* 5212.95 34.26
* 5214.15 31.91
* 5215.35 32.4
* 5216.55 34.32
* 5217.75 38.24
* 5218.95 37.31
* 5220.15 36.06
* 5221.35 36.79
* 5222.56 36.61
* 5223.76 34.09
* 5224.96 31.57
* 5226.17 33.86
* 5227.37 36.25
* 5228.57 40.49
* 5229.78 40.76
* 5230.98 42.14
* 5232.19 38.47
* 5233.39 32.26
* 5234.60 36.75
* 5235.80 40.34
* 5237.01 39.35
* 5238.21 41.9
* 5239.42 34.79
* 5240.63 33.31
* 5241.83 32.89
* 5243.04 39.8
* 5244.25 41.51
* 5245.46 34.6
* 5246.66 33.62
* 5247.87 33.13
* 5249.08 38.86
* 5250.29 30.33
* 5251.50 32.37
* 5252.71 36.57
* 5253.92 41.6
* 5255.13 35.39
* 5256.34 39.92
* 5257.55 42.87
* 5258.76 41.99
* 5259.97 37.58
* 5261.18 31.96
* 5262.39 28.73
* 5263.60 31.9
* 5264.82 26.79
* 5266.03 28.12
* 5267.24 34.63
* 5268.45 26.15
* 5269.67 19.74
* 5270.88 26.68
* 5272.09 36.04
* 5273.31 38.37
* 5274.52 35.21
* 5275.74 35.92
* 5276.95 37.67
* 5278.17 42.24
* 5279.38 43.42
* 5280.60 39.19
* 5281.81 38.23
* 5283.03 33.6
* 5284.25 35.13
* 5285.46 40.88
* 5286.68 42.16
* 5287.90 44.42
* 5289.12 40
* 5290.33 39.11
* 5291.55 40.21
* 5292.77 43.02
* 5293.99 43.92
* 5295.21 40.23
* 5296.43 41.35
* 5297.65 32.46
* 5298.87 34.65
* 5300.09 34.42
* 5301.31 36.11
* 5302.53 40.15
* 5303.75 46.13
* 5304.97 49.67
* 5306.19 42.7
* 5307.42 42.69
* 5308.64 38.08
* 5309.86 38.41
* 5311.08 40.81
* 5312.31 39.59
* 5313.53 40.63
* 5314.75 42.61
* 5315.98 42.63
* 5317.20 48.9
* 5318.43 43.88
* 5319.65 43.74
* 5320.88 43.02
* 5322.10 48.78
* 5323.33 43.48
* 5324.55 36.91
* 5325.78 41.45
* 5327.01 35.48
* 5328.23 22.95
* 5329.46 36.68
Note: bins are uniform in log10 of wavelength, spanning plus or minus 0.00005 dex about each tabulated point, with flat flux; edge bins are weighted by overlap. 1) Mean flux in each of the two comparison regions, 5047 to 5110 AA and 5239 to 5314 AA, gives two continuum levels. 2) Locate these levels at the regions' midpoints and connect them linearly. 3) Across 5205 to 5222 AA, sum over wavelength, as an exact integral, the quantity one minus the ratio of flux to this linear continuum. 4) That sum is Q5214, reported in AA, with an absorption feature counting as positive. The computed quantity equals 2.7 AA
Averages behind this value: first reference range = 25.1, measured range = 28.2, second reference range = 37.1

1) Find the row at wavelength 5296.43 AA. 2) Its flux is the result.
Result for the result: 41.35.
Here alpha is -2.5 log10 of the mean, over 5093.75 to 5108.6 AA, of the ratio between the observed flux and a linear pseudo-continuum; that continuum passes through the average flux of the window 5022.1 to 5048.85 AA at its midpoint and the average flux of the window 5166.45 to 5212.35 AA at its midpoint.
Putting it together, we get -0.05 mag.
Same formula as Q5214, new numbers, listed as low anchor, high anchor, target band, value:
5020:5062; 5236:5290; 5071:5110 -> 3.61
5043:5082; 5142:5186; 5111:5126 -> -1.86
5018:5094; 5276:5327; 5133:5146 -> 1.29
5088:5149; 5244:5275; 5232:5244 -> -1.60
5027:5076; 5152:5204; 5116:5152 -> -1.69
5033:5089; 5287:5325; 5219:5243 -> -0.33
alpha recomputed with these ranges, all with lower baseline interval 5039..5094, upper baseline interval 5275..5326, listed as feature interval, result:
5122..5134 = 0.237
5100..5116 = 0.080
